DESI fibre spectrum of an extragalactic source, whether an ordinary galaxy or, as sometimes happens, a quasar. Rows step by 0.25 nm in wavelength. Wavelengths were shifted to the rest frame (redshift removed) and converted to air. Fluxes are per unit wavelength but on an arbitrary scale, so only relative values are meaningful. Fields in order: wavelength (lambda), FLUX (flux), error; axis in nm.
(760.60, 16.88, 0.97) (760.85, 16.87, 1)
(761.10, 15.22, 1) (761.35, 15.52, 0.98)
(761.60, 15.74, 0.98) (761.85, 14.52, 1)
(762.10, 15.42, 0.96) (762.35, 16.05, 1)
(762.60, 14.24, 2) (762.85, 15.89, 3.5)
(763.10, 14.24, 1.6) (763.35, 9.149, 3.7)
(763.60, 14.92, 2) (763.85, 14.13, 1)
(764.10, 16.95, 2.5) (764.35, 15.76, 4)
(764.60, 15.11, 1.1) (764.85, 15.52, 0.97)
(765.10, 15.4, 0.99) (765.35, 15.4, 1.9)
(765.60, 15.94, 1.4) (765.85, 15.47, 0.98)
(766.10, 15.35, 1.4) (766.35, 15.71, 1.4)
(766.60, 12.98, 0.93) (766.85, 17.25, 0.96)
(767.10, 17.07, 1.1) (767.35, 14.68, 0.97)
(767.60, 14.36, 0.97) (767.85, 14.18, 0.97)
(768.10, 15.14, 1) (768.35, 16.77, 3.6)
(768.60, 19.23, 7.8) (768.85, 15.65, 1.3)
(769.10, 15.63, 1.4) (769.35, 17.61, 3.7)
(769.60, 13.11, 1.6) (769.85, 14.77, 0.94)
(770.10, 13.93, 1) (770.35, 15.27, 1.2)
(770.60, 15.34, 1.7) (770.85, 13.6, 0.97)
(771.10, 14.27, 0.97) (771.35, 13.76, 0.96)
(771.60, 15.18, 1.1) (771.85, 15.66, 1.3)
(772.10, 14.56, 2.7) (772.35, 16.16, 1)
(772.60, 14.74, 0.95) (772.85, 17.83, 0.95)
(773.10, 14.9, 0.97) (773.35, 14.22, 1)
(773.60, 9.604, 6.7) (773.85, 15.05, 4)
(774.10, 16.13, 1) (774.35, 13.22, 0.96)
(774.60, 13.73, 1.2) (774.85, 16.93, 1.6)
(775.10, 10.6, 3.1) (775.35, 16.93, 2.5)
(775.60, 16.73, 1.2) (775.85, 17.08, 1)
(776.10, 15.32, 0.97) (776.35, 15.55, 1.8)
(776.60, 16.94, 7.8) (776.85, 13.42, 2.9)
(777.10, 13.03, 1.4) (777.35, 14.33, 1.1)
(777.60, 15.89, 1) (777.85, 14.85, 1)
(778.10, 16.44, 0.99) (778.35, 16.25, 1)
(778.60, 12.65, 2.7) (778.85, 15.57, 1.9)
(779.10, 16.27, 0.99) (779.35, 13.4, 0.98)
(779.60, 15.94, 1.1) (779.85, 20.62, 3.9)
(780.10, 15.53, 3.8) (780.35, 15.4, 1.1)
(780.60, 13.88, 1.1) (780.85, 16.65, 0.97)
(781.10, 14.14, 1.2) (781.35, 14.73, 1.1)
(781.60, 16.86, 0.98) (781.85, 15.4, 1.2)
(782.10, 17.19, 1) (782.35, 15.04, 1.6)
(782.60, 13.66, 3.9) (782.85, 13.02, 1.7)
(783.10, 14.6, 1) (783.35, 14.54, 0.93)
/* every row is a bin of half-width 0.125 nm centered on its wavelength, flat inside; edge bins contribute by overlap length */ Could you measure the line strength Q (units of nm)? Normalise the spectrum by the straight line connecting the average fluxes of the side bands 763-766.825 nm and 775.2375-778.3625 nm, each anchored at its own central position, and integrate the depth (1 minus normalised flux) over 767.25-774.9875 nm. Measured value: 0.12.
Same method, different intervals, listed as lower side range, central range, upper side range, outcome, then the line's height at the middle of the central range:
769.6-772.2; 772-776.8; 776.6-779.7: -0.10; 14.7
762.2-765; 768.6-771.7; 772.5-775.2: -0.12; 14.5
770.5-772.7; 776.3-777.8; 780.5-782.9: 0.02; 15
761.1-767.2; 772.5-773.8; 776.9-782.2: 0.09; 15.3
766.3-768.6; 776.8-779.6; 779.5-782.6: 0.17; 15.8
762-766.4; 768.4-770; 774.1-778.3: -0.10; 15.1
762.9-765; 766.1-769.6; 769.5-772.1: -0.30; 14.5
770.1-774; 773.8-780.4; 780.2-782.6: -0.12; 15.1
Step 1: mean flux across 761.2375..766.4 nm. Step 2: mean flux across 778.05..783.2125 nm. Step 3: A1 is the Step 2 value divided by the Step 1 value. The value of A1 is 1.02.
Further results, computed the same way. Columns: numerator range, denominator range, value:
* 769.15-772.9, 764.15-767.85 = 0.97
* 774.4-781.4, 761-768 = 1.01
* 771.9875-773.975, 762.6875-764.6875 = 1.01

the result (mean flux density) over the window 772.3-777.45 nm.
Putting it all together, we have 14.9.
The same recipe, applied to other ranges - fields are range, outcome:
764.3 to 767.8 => 15.4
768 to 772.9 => 15.4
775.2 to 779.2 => 15.4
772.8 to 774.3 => 14.4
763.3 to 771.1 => 15.2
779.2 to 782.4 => 15.8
